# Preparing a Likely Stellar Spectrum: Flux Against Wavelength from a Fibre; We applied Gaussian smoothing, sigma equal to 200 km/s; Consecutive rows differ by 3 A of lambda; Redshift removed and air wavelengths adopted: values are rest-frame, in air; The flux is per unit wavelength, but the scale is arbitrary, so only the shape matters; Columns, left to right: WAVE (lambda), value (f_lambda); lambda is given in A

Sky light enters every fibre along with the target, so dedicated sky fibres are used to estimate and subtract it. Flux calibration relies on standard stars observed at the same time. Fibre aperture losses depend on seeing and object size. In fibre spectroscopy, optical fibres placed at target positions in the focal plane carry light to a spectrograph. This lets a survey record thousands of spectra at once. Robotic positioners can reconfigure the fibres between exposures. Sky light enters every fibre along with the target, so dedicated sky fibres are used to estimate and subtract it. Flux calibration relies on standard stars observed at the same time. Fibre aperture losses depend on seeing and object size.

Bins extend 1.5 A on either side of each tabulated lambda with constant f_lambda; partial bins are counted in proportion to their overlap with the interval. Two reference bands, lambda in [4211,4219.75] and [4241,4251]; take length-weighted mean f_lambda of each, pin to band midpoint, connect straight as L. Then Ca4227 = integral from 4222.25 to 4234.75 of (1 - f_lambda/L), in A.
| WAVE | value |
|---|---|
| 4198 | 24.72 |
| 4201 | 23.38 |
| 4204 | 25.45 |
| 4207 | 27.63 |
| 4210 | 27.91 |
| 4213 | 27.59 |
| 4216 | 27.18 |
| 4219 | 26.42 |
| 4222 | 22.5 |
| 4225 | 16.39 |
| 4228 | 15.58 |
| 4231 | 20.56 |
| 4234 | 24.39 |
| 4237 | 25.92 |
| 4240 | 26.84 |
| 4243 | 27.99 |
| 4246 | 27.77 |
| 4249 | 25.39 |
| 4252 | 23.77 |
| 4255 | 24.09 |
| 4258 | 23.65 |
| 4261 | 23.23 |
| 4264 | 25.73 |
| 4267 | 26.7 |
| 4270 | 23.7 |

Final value 3.60 A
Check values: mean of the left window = 27.2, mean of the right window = 26.9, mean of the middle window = 19.2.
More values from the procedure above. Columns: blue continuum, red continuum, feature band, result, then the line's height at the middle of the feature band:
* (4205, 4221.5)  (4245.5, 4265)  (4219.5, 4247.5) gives 2.78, 25.9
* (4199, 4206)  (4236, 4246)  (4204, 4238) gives 2.50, 25.8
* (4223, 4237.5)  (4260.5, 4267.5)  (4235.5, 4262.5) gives -2.90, 23.1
